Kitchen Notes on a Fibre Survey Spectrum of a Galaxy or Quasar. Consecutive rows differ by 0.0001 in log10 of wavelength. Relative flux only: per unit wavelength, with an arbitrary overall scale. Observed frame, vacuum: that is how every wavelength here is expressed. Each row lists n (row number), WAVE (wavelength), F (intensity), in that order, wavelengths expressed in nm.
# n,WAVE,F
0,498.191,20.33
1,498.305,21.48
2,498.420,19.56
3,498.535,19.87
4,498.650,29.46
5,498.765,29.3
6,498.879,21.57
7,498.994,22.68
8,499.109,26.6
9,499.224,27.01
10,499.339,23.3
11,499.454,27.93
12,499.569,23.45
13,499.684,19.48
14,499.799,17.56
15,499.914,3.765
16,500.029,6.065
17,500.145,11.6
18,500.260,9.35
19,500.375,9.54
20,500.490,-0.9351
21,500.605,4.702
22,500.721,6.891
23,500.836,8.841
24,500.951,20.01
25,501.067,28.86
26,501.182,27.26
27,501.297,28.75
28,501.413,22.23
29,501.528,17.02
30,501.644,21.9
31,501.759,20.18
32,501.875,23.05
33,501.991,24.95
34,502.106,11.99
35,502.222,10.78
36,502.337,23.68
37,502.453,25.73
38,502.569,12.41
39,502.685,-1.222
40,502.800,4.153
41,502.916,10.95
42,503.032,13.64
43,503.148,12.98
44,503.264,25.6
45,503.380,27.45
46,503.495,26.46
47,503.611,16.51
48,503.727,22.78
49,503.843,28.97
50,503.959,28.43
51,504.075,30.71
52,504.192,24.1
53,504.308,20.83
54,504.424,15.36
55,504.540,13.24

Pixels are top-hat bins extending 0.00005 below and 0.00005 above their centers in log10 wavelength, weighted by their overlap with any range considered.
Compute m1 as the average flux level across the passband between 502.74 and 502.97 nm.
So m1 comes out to 7.4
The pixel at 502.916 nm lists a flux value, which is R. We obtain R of 10.95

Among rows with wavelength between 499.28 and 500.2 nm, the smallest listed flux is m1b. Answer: 3.765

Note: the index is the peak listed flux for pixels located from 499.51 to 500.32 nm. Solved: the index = 23.45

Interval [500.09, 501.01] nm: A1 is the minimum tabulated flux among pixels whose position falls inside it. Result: -0.9351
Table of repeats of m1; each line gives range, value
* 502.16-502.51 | 20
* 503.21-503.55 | 26.6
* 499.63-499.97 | 13.6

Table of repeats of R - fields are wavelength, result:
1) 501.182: 27.26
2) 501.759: 20.18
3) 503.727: 22.78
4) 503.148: 12.98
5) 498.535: 19.87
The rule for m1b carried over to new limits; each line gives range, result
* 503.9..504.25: 24.1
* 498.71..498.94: 21.57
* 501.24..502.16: 11.99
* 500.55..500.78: 4.702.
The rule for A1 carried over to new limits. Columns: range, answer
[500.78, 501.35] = 8.841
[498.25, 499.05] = 19.56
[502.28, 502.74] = -1.222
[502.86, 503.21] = 10.95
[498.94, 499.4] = 22.68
